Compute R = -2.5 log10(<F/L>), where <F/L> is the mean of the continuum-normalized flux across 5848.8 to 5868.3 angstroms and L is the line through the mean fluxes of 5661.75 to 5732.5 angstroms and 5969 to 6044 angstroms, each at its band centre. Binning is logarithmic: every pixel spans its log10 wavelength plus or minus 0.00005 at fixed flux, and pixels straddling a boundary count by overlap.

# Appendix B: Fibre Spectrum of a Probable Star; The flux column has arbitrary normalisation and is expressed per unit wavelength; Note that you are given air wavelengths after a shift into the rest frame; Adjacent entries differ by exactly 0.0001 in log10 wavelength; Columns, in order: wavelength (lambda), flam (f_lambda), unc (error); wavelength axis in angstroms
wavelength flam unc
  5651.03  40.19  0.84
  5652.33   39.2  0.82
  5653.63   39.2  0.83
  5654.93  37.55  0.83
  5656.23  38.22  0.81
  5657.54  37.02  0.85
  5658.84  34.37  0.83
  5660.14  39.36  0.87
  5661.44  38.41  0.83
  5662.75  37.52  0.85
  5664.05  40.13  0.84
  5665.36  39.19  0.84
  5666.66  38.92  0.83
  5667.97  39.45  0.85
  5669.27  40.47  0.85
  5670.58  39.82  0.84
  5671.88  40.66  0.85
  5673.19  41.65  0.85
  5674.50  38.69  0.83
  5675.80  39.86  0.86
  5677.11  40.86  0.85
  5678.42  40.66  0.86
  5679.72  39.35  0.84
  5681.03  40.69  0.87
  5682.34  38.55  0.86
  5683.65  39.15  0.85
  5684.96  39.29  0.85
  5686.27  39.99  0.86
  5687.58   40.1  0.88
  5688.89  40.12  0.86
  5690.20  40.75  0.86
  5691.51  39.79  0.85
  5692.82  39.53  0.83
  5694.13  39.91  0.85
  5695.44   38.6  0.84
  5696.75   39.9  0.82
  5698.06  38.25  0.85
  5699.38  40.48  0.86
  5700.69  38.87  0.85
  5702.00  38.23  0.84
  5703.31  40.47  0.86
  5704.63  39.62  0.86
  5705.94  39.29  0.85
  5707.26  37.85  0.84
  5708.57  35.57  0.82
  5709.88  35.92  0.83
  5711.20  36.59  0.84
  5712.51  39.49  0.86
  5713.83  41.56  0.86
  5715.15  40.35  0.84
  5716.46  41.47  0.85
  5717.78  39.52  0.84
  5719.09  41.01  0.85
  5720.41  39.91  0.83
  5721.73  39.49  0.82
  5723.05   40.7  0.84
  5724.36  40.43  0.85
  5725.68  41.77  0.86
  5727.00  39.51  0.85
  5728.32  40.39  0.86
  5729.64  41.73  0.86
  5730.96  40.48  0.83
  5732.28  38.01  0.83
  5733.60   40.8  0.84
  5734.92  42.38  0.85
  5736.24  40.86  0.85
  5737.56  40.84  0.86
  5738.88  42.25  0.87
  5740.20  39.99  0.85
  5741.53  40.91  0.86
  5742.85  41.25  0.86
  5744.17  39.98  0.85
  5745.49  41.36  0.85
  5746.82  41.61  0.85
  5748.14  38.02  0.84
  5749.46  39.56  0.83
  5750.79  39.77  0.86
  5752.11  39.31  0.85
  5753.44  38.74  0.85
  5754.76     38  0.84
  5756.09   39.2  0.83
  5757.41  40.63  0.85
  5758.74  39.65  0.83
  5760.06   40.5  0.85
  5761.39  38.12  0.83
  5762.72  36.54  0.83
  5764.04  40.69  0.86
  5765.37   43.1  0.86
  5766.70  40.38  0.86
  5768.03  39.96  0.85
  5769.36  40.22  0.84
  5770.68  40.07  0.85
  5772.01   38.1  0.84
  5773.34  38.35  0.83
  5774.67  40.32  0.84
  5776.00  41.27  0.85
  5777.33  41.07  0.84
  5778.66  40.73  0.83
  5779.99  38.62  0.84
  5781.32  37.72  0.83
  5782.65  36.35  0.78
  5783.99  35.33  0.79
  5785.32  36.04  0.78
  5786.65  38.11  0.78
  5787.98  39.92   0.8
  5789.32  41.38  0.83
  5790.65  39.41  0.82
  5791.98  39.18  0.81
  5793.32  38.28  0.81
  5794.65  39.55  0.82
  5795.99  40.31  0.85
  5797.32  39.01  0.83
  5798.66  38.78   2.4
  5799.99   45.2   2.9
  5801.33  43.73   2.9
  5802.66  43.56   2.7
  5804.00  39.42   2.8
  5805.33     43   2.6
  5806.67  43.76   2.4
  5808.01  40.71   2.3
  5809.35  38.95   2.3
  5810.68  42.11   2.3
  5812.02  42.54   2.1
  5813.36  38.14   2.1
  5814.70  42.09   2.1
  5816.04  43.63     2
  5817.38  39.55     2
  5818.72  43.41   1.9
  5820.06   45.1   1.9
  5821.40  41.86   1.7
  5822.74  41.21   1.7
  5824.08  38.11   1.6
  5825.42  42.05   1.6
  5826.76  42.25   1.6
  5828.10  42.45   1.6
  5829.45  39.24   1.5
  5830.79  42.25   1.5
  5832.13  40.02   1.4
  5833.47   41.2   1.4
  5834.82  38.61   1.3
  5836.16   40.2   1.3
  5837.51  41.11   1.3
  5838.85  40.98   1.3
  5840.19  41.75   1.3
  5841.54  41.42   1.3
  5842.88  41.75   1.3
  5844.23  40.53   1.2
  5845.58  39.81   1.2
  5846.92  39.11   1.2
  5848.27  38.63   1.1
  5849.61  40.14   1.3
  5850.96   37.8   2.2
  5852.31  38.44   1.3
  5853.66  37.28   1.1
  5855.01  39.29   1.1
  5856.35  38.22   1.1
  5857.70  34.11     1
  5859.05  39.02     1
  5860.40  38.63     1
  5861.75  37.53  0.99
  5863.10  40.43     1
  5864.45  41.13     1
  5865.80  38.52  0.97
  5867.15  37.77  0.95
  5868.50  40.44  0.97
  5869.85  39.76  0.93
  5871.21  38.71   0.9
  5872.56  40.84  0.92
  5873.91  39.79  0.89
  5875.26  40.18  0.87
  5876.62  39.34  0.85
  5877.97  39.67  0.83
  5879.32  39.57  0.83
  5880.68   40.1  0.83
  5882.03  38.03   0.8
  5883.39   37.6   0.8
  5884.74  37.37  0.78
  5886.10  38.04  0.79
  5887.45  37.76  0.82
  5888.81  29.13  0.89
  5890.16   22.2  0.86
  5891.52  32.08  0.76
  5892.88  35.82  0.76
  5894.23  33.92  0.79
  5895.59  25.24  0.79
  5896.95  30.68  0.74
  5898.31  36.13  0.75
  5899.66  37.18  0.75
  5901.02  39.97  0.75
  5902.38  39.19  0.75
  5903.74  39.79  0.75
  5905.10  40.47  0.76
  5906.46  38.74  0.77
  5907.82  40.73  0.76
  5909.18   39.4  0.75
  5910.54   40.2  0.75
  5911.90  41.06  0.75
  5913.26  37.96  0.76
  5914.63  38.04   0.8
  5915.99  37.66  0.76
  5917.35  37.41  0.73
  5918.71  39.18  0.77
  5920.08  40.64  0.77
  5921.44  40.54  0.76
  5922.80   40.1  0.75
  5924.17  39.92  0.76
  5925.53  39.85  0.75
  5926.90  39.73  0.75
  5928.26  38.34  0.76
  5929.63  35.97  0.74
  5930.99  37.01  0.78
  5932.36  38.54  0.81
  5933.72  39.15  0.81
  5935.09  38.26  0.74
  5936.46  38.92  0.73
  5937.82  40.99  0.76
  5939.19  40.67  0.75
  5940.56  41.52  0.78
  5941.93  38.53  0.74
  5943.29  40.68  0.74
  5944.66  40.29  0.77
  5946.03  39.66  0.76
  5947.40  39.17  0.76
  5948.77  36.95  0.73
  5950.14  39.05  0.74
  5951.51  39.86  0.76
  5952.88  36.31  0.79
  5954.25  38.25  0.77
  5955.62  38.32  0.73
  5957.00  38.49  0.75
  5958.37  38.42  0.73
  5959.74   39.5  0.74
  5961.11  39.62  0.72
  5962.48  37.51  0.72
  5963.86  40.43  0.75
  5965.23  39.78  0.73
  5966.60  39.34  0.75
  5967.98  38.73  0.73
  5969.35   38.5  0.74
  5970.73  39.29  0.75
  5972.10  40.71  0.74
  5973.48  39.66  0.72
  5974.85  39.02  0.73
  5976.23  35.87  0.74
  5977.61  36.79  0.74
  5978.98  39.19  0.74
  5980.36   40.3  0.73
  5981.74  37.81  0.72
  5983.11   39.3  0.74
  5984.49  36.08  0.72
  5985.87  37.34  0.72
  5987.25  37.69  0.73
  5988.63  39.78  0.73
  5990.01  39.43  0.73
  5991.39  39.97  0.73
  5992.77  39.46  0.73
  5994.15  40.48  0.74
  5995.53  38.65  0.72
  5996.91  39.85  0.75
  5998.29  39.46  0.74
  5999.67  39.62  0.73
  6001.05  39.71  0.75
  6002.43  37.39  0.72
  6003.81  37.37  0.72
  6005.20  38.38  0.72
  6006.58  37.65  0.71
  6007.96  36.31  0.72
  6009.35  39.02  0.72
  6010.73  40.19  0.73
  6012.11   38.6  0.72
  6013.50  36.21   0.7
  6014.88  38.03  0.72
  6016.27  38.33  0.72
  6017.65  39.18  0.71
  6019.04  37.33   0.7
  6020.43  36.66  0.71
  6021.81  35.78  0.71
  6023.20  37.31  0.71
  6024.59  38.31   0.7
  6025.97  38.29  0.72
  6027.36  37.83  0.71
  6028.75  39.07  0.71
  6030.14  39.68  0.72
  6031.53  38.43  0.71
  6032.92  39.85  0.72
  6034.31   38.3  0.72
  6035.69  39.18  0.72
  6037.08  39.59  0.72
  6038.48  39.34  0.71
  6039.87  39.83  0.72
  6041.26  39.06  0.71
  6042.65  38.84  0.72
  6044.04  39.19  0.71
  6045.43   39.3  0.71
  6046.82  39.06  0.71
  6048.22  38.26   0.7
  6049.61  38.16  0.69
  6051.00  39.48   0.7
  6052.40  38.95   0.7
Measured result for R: 0.02 mag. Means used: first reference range 39.6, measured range 38.5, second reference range 38.6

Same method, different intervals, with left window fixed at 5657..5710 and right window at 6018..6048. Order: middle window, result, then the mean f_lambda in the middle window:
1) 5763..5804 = -0.020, 39.8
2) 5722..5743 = -0.043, 40.7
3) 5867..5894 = 0.049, 37.1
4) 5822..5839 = -0.049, 40.7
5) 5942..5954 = -0.006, 39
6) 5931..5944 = -0.022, 39.6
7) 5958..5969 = -0.013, 39.2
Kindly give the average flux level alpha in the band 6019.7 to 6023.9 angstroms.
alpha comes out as 36.6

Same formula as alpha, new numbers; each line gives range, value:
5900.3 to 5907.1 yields 39.6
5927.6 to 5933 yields 37.4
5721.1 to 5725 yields 40.3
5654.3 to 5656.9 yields 37.8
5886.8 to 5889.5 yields 33.3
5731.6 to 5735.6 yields 40.4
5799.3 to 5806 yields 43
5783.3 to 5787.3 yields 36.4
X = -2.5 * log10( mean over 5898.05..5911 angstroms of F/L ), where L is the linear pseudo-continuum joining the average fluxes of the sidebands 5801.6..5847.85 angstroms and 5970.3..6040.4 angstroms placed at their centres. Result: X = 0.02 mag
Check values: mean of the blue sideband 41.2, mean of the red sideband 38.6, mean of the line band 39.3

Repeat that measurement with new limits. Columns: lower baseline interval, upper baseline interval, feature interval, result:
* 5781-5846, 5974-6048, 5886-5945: 0.053 mag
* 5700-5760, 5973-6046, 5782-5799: 0.028 mag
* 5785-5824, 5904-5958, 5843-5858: 0.044 mag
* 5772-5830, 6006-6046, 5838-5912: 0.050 mag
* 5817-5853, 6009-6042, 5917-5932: 0.019 mag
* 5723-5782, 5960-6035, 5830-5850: -0.026 mag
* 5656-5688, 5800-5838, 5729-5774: 0.012 mag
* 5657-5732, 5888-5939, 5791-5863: -0.063 mag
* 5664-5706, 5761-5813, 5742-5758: 0.003 mag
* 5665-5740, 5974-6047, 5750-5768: 0.000 mag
